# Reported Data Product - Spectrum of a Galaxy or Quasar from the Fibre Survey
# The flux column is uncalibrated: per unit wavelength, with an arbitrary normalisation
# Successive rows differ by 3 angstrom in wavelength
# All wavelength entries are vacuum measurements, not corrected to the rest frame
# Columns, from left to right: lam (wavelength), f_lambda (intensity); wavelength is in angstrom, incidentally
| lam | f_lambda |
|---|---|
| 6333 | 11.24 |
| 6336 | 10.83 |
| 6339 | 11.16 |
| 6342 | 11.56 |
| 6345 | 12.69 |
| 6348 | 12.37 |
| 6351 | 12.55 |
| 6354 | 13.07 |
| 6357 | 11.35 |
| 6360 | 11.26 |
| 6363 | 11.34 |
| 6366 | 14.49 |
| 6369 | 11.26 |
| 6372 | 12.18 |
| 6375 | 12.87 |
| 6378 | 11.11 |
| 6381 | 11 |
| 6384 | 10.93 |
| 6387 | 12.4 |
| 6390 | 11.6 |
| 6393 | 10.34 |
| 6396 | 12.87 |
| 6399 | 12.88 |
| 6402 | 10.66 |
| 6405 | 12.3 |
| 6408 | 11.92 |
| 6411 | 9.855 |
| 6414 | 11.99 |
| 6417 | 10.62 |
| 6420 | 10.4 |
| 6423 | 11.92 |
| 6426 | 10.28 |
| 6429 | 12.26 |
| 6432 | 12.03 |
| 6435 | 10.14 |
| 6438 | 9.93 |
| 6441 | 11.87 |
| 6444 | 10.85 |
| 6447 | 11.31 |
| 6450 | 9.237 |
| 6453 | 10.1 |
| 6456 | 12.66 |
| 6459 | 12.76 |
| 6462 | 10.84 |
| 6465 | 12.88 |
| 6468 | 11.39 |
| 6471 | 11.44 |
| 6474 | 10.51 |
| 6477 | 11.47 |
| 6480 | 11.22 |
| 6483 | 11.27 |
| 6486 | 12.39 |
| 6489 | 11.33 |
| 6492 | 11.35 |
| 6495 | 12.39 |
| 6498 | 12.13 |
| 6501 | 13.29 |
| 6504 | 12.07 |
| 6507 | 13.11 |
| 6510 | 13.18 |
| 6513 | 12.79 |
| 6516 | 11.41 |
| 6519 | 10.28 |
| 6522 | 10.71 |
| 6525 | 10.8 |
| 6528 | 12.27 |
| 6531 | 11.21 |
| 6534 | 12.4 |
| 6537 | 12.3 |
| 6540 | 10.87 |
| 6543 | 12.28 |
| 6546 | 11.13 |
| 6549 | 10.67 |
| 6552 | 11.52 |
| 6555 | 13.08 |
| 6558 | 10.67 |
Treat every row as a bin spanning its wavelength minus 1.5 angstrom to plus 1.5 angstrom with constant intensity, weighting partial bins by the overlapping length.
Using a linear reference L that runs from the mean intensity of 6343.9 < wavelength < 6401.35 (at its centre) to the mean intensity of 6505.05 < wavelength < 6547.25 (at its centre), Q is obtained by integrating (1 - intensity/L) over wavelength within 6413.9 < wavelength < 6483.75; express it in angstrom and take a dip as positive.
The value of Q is 4.0 angstrom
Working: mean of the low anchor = 12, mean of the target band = 11.2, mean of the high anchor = 11.8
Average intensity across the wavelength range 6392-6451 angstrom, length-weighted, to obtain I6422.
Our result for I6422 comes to 11.2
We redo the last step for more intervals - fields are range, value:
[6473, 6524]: 11.8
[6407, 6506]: 11.4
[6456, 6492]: 11.6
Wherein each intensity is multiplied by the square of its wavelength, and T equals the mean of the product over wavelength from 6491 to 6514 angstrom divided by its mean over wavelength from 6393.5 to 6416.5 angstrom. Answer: 1.11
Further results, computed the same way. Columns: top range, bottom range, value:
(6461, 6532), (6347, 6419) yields 1.03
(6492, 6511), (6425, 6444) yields 1.16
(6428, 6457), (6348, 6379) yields 0.93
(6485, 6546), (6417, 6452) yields 1.12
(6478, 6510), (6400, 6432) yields 1.10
